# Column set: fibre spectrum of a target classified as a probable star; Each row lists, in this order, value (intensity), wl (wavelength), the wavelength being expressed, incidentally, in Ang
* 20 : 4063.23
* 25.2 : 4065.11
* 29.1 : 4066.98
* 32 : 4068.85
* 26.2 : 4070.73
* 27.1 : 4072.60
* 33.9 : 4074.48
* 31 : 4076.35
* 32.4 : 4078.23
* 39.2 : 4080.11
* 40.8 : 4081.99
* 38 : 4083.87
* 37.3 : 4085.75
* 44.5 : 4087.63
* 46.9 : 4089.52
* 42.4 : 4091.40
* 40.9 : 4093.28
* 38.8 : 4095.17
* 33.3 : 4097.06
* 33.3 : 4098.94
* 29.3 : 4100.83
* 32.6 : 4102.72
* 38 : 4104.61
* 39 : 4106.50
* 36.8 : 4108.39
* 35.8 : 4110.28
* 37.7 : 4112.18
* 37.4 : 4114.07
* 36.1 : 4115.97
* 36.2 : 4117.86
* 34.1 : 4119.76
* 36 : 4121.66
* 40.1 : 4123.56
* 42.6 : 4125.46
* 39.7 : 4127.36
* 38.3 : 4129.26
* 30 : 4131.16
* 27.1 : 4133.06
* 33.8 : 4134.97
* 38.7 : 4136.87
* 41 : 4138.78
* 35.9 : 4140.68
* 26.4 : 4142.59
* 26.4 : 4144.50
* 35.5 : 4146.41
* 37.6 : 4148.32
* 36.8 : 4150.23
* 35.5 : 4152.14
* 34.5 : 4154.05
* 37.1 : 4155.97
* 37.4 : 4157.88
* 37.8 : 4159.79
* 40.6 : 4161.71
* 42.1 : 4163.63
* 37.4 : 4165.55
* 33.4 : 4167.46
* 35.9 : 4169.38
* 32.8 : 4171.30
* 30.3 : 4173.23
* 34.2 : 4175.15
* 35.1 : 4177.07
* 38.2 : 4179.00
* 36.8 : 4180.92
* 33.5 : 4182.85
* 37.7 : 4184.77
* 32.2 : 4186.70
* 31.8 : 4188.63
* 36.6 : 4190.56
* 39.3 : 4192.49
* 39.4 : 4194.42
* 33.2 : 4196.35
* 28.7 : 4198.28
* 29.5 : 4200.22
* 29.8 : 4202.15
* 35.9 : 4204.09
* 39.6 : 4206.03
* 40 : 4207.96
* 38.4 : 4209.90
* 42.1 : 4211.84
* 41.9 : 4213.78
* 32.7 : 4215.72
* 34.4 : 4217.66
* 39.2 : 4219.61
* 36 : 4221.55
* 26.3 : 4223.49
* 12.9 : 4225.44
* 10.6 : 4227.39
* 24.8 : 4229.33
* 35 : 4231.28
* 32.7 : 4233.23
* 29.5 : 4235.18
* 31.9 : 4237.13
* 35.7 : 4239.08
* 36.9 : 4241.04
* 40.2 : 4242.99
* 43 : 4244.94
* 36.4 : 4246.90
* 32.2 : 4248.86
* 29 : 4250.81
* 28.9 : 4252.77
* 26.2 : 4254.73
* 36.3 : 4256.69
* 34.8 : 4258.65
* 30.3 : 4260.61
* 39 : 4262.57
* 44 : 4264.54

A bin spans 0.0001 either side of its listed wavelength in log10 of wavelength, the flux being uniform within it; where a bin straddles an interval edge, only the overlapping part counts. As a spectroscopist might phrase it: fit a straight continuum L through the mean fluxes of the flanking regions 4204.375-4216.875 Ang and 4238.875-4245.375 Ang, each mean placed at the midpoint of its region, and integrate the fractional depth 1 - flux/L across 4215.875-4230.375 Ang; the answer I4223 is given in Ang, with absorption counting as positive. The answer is 4.6 Ang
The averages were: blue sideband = 38.9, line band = 26.7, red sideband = 39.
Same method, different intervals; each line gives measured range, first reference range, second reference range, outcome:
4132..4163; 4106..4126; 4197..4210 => 0.85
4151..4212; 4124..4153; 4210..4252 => -3.23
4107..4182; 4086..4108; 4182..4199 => 1.04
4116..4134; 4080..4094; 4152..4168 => 1.54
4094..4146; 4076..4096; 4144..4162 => 3.26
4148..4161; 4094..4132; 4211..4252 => -0.65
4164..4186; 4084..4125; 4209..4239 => -0.86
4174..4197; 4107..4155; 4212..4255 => -1.36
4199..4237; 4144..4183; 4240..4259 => 3.03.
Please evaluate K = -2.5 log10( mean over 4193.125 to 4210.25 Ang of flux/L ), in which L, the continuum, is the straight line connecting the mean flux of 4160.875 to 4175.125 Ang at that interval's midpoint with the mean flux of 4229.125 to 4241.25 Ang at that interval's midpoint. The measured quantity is -0.02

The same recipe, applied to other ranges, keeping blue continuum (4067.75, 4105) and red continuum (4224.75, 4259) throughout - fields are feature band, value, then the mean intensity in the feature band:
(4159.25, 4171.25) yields -0.13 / 37.5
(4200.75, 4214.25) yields -0.18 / 37.8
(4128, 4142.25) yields -0.01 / 34.7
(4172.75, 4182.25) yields -0.07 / 35.1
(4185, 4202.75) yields -0.04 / 33.6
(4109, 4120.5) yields -0.04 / 36.3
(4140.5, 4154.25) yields 0.02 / 33.4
